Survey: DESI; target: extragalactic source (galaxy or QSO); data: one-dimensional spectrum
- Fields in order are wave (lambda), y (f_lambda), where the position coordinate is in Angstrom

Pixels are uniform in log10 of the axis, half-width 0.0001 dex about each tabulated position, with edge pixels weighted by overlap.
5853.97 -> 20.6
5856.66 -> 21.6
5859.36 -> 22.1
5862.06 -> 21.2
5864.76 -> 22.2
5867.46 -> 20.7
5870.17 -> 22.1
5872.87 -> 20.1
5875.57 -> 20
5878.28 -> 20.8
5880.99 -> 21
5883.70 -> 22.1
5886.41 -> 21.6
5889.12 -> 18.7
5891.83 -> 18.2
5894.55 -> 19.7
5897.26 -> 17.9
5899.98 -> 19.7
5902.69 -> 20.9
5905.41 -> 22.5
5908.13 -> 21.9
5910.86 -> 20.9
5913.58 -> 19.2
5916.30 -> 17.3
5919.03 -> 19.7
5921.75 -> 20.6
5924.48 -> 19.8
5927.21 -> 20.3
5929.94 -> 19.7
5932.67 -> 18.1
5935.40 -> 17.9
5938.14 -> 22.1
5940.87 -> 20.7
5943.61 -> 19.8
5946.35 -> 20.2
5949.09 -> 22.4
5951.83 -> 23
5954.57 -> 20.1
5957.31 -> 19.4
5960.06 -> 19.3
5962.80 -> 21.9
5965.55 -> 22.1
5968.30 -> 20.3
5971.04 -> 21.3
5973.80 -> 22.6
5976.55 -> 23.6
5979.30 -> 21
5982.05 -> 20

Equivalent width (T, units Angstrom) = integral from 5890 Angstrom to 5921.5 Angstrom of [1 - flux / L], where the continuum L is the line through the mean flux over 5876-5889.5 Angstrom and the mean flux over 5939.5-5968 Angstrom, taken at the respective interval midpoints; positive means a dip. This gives 1.64 Angstrom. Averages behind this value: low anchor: 20.9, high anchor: 20.9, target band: 19.8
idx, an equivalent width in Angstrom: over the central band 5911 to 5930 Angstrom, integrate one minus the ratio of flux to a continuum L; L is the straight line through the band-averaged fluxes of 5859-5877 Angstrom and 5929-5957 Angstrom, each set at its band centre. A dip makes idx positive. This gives 0.9 Angstrom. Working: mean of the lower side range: 21.1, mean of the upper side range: 20.4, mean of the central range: 19.6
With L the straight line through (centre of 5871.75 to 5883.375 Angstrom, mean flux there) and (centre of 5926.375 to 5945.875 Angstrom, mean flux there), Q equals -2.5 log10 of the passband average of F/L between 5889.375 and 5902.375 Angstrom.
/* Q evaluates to 0.07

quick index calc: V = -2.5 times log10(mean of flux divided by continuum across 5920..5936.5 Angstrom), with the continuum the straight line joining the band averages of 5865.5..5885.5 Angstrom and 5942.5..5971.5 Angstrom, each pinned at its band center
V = 0.08 mag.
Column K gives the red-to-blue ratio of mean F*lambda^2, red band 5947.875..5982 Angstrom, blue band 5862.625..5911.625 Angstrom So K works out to 1.06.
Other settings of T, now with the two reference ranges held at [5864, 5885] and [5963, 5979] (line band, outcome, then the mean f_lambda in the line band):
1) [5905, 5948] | 3.0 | 20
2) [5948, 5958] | 0.2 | 21.3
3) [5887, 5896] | 0.9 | 19.1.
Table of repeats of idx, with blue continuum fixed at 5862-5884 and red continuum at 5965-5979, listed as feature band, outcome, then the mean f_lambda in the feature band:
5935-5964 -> 1.35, 20.7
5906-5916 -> 0.44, 20.4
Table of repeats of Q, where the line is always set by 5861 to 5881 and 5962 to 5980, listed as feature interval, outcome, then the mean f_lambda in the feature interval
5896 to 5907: 0.05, 20.3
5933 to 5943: 0.08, 20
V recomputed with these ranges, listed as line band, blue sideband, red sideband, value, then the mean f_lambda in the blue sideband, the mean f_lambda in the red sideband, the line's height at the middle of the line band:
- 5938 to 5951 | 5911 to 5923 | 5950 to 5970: -0.03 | 19.4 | 20.9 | 20.4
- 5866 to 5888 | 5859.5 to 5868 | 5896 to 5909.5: 0.01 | 21.5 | 20.6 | 21.2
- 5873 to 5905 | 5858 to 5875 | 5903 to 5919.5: 0.04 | 21.3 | 20.3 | 20.8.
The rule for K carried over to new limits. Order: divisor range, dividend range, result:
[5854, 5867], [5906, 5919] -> 0.94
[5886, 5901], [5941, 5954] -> 1.13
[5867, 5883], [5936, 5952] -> 1.04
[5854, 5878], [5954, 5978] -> 1.04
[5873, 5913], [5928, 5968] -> 1.02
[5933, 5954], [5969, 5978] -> 1.09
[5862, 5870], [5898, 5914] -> 0.98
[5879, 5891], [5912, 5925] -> 0.94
